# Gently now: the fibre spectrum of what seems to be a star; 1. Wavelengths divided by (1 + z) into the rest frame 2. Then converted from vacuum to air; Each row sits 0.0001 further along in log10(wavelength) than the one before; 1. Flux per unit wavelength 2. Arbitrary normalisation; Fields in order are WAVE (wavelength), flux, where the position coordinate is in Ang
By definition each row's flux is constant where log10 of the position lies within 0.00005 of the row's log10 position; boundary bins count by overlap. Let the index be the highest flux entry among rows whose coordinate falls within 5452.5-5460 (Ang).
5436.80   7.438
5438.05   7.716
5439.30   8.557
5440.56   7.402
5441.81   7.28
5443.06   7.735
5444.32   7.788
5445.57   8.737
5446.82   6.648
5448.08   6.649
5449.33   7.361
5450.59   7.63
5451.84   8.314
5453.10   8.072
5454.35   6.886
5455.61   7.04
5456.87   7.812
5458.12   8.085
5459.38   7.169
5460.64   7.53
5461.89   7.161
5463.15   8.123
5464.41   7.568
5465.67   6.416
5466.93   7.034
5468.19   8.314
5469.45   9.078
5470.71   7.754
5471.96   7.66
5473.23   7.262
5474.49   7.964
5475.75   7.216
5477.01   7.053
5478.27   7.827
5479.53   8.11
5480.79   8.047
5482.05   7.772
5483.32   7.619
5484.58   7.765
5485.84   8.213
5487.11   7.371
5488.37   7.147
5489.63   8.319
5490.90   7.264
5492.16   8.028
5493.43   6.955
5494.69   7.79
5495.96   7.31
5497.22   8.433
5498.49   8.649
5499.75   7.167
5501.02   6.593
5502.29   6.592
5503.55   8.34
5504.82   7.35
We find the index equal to 8.085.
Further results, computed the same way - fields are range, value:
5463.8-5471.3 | 9.078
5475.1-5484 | 8.11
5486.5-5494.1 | 8.319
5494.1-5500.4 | 8.649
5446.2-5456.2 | 8.314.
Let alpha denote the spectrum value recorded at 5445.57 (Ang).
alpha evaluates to 8.737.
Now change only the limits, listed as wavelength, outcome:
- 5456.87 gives 7.812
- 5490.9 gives 7.264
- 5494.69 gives 7.79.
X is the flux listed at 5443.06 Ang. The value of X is 7.735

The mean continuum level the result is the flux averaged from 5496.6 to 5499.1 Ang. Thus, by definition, 8.53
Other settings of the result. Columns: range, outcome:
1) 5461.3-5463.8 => 7.64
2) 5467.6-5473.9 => 8.01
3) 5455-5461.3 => 7.53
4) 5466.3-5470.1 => 8.13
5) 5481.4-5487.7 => 7.74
